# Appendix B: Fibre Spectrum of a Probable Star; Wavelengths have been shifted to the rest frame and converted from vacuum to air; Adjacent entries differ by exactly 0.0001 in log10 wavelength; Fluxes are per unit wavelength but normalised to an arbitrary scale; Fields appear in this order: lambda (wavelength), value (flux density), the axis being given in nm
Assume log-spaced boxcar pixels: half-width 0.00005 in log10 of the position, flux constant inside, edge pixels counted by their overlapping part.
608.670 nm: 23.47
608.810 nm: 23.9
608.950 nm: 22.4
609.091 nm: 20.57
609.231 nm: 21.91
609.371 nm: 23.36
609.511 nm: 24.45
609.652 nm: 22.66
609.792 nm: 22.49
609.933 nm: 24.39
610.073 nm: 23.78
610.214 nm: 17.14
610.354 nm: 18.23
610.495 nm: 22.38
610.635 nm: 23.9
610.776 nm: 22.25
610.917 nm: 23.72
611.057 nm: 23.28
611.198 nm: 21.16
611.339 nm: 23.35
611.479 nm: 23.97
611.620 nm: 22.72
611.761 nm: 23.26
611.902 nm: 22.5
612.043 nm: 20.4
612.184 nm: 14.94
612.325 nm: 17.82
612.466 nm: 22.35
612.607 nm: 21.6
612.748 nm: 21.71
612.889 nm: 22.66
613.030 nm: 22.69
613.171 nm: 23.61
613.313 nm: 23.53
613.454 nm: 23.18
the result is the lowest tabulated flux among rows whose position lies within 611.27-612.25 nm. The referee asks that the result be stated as 14.94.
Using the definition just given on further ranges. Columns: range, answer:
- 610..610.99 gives 17.14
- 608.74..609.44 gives 20.57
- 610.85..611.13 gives 23.28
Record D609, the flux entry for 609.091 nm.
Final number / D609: 20.57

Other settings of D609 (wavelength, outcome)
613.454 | 23.18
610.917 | 23.72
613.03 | 22.69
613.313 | 23.53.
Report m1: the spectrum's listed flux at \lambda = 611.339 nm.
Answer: 23.35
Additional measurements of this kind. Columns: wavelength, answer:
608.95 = 22.4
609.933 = 24.39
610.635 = 23.9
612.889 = 22.66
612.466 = 22.35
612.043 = 20.4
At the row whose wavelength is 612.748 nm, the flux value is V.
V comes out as 21.71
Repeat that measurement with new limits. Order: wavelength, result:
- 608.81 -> 23.9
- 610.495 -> 22.38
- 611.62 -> 22.72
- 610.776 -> 22.25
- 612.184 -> 14.94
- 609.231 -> 21.91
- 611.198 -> 21.16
